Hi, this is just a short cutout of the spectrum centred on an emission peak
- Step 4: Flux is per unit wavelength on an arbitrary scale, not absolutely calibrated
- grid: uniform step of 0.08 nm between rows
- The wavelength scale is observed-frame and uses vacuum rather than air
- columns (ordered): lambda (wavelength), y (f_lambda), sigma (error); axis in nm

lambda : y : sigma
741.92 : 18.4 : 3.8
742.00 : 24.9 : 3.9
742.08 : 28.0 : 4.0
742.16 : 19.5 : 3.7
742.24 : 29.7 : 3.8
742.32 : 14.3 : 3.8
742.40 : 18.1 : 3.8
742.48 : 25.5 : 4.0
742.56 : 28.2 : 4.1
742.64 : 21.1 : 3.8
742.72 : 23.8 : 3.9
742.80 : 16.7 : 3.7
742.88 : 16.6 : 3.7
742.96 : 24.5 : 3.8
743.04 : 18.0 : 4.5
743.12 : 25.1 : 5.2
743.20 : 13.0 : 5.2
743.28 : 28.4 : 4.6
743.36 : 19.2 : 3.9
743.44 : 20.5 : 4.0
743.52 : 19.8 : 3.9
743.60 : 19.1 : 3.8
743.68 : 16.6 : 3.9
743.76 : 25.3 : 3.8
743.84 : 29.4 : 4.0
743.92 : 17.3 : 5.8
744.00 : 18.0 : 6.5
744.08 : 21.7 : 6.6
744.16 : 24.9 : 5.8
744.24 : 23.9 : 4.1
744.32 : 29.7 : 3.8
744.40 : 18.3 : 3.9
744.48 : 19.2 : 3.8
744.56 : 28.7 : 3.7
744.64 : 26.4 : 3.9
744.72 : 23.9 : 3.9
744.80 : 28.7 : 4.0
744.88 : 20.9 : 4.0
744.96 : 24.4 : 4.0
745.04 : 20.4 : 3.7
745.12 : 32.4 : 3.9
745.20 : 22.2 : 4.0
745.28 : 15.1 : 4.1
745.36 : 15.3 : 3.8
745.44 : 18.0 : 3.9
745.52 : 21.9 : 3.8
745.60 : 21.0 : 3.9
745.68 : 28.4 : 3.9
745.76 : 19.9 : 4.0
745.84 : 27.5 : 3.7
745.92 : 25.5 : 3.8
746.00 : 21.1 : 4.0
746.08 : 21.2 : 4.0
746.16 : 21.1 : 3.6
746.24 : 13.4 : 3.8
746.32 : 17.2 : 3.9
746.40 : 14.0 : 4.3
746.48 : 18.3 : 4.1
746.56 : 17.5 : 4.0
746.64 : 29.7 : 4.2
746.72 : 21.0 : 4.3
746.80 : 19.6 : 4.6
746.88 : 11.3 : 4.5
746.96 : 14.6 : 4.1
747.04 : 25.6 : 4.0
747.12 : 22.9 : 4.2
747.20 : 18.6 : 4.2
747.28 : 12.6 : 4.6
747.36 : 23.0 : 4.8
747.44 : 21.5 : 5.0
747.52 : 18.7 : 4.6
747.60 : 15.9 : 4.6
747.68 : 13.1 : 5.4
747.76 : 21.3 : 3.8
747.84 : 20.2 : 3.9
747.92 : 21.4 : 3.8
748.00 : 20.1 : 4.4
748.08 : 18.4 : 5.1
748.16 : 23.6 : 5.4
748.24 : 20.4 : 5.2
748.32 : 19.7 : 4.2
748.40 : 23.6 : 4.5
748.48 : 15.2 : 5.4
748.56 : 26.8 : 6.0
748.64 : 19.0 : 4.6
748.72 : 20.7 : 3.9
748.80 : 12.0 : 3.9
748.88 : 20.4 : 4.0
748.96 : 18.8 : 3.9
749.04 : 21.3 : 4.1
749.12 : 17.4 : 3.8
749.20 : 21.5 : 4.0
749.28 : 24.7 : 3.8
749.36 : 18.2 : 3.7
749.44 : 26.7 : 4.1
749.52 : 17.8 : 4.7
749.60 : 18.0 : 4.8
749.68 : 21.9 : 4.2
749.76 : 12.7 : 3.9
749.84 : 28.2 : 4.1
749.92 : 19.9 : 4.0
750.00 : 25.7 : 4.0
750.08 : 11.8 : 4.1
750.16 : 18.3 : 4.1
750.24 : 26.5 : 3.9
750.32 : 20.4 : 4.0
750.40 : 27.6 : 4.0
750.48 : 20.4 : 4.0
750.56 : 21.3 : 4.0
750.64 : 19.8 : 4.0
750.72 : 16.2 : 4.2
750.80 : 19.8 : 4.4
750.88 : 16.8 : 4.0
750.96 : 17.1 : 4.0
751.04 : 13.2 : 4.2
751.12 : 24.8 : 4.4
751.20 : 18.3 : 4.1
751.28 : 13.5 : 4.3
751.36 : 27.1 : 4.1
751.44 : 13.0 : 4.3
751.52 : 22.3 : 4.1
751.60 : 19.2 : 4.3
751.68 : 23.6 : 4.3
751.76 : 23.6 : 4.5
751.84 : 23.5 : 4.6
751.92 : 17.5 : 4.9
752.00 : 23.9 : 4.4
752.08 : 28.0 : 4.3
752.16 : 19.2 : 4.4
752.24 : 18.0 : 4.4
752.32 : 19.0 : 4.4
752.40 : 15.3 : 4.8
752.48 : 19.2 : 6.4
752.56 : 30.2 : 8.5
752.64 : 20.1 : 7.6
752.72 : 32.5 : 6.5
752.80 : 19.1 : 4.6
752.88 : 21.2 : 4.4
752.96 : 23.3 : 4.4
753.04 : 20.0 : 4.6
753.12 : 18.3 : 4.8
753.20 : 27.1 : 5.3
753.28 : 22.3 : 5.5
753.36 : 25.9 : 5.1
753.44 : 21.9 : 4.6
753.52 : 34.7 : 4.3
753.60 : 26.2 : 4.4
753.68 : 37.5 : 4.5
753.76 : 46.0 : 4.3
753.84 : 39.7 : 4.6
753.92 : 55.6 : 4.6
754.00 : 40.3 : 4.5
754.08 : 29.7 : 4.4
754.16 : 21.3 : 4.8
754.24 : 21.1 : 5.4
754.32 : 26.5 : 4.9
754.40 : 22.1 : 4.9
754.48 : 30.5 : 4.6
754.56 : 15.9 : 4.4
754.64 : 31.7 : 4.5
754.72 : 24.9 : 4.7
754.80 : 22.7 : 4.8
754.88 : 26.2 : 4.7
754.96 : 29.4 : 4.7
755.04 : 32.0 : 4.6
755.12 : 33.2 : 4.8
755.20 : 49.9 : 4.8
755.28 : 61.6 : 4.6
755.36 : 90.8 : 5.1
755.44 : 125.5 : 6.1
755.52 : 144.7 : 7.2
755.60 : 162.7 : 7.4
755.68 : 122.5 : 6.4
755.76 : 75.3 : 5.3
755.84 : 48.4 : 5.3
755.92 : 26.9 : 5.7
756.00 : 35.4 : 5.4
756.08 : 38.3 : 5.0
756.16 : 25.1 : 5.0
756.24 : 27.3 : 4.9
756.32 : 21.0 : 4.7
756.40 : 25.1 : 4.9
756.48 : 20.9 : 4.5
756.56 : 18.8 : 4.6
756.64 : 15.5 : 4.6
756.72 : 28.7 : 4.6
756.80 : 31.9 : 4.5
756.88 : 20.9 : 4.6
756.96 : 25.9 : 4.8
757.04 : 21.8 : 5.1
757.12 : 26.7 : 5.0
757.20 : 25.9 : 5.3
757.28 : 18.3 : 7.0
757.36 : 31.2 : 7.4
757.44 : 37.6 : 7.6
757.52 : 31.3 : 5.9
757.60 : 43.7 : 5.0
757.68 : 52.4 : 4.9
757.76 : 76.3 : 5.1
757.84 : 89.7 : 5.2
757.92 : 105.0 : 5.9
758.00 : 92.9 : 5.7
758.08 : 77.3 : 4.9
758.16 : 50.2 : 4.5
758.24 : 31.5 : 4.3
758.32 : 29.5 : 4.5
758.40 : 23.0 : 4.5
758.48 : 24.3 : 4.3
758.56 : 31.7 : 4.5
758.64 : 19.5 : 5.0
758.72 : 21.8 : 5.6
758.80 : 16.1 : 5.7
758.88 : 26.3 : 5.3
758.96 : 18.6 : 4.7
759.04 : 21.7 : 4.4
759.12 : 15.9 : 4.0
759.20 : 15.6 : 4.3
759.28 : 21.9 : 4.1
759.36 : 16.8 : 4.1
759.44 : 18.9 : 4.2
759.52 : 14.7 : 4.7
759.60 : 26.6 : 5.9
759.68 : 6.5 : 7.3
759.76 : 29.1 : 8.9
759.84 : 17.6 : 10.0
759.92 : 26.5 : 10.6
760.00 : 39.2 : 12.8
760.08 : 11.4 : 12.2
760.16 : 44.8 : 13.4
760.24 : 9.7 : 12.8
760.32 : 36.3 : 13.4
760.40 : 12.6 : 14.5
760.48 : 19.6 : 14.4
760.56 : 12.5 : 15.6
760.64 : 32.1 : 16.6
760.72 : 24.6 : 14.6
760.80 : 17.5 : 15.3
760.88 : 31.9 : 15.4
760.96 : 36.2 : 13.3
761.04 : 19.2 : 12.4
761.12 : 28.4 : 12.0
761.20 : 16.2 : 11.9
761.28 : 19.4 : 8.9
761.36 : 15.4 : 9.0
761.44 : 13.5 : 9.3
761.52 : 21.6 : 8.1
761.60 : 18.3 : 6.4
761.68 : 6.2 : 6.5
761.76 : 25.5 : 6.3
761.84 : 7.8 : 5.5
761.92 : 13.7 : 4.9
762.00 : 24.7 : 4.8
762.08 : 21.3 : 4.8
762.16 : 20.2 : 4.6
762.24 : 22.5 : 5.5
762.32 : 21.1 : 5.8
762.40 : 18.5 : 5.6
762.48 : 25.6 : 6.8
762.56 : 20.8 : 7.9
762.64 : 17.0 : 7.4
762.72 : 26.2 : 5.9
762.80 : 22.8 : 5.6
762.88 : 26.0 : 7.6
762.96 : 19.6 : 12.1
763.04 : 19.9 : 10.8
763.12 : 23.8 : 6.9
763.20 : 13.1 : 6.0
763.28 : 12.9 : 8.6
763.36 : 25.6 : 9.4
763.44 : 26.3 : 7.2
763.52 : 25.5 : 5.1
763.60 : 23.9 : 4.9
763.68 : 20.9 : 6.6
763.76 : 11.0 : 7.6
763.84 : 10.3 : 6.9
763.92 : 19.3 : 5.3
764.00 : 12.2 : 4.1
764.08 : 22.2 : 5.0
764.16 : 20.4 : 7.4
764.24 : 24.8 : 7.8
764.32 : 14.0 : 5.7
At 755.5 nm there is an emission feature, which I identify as H-alpha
